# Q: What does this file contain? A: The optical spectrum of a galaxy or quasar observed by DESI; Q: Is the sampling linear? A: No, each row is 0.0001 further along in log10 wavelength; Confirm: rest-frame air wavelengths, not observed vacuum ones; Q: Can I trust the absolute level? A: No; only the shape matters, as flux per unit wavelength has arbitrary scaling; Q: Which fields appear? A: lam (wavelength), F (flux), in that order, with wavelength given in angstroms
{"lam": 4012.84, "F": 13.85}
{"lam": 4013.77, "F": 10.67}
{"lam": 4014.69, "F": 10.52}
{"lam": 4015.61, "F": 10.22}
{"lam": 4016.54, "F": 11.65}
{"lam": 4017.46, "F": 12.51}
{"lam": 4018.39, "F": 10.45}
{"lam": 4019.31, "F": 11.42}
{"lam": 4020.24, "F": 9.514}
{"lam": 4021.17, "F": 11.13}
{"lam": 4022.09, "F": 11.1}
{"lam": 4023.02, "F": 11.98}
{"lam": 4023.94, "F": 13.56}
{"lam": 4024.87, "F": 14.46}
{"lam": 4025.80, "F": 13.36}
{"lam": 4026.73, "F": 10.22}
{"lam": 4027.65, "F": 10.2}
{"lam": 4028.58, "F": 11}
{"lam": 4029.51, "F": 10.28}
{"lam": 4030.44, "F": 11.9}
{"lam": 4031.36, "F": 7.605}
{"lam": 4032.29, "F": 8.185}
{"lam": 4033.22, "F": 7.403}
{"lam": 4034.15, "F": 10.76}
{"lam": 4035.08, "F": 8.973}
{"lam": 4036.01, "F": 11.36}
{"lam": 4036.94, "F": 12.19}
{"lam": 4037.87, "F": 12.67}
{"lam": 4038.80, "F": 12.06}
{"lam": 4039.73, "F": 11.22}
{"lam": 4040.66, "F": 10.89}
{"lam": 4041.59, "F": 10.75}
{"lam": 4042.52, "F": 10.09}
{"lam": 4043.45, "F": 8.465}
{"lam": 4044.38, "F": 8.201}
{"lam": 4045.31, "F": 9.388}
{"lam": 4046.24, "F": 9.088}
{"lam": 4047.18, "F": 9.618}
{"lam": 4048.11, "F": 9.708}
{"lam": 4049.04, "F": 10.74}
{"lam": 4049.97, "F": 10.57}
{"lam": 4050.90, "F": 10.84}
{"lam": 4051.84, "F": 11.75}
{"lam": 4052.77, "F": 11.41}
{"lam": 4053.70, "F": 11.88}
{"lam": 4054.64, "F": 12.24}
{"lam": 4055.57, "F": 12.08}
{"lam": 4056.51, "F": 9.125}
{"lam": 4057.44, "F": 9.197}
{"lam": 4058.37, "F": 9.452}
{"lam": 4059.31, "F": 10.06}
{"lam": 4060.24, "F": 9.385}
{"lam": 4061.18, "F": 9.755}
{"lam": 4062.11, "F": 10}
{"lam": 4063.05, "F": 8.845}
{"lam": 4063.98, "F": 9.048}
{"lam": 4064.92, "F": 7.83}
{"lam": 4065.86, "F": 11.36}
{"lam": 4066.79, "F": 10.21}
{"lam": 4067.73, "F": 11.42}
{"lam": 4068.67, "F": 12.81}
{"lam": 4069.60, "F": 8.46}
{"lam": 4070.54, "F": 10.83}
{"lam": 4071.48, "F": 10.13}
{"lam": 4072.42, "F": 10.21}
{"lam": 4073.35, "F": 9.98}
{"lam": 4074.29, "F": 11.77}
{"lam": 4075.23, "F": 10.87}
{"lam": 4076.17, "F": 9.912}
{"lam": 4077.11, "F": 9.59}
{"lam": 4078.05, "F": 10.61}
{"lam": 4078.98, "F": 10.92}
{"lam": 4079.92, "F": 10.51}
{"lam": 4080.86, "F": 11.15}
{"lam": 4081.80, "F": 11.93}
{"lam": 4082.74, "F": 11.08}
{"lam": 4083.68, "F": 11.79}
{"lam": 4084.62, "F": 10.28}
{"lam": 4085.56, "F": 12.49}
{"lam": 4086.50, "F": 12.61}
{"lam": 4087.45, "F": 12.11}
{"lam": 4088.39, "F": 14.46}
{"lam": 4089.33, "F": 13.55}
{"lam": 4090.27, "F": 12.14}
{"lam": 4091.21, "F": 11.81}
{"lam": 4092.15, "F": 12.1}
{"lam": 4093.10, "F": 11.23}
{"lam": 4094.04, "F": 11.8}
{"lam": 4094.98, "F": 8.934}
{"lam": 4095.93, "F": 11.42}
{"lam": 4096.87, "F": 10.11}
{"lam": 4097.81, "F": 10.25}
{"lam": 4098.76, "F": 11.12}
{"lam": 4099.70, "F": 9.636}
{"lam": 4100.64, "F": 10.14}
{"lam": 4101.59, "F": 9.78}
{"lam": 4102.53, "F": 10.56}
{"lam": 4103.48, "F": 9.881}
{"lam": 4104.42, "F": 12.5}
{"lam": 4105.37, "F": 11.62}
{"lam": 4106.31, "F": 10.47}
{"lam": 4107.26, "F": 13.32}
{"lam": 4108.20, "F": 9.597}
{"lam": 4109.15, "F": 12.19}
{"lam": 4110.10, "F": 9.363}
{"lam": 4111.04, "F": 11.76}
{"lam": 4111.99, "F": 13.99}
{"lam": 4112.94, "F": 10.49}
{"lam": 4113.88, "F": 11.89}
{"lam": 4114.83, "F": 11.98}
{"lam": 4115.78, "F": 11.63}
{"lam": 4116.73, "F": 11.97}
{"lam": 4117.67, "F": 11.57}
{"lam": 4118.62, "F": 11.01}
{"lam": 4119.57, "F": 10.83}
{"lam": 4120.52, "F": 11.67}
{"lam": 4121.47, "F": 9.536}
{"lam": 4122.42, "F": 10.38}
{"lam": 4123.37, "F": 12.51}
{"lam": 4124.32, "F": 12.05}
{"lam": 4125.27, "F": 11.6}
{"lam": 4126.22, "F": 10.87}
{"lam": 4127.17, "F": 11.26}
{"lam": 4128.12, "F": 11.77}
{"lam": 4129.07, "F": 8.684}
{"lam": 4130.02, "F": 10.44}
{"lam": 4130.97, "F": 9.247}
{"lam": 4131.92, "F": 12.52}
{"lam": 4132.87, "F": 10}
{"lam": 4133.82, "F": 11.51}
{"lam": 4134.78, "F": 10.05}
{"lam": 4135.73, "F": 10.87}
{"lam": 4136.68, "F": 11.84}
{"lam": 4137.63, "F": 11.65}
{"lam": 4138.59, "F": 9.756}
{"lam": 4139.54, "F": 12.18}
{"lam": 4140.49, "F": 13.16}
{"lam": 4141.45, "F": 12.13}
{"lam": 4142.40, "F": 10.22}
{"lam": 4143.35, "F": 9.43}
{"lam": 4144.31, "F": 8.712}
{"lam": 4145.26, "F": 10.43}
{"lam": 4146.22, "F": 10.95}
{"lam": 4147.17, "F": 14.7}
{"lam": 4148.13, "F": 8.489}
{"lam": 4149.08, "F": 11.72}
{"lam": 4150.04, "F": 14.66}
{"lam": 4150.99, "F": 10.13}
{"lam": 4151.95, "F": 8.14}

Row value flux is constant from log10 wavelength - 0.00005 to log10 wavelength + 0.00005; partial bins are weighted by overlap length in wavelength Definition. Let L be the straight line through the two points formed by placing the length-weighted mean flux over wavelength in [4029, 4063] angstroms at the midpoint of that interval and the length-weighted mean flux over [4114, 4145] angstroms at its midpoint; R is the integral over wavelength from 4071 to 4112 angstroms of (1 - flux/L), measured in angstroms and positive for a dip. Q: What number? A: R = -1.8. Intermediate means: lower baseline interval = 10.2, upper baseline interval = 11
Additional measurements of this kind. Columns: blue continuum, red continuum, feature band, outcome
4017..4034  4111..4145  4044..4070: 1.9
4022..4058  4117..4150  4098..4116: -0.3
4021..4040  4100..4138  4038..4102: 2.3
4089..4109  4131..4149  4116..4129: -0.2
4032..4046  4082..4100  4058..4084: 1.6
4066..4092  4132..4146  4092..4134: 0.1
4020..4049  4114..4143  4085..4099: -1.0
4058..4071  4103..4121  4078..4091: -1.6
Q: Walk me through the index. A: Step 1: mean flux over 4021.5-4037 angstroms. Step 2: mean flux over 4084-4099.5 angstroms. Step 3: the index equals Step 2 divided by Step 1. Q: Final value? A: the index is 1.1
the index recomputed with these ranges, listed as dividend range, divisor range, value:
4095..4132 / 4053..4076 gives 1.07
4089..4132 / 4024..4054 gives 1.05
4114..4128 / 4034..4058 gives 1.07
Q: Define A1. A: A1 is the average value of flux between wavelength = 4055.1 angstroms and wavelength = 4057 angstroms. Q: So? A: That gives 10.6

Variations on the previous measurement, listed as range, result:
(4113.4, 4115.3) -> 12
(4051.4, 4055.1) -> 11.8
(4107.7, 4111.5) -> 10.8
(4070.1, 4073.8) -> 10.3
